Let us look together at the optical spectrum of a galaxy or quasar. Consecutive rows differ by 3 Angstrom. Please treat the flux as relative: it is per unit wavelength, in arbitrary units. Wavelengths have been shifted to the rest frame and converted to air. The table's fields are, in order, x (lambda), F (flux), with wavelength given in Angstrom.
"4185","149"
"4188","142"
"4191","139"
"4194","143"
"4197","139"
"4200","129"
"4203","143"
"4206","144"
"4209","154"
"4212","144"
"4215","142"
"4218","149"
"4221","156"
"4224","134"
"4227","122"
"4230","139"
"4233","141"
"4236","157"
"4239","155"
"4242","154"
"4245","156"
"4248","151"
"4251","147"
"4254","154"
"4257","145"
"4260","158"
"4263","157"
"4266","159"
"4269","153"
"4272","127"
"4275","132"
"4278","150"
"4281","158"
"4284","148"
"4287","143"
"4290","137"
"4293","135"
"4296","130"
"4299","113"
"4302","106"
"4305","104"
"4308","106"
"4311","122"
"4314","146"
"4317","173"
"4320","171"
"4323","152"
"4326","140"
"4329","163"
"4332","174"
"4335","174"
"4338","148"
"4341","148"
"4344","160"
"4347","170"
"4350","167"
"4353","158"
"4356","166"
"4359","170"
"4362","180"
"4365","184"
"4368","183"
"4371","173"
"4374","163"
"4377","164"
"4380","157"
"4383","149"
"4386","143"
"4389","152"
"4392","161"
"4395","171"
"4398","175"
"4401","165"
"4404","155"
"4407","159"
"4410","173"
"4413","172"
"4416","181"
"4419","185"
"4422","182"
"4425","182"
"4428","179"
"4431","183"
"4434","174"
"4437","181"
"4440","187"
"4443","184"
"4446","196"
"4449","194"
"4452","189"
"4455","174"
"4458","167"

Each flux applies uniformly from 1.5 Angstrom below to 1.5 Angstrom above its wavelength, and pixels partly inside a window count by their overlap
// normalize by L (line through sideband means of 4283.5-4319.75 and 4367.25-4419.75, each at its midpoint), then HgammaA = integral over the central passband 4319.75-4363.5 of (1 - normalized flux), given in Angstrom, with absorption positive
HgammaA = -5.0 Angstrom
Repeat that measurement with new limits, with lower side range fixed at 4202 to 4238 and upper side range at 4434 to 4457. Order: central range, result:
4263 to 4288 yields 1.1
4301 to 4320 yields 3.6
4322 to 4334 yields 0.4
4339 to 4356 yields 0.7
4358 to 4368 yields -0.5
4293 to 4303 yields 2.4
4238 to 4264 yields -0.6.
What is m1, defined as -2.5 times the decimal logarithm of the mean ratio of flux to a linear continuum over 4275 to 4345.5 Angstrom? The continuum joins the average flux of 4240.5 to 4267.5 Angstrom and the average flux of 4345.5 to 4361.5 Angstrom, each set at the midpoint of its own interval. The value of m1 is 0.128 mag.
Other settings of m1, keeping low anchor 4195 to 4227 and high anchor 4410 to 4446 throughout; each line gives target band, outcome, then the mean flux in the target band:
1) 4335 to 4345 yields 0.072 mag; 155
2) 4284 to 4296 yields 0.133 mag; 138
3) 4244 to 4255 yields -0.018 mag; 152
